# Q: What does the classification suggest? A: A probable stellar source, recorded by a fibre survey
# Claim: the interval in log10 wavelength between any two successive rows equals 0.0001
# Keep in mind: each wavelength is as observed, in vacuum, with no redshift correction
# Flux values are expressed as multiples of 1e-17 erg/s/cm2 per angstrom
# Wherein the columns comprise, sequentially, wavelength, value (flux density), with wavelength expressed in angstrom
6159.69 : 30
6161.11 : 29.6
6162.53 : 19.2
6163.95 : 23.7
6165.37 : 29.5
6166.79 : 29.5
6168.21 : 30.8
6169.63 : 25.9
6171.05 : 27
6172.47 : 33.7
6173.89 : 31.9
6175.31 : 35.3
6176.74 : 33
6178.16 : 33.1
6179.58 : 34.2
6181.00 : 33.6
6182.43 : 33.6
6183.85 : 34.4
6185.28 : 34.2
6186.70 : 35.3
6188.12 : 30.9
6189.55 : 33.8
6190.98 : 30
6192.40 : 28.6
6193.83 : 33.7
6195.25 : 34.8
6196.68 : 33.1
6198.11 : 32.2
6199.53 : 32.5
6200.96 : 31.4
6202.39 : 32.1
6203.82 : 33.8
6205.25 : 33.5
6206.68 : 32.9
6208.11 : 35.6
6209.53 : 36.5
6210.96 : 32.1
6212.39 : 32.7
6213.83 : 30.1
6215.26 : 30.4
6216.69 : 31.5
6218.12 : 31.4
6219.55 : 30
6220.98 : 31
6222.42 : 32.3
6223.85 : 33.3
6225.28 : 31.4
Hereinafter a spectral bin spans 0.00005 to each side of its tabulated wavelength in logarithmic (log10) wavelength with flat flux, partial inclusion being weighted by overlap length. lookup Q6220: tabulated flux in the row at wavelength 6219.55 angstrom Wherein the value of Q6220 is 30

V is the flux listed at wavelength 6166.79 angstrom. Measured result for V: 29.5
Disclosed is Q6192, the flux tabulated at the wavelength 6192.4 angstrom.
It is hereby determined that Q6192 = 28.6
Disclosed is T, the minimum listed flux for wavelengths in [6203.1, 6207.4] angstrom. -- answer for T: 32.9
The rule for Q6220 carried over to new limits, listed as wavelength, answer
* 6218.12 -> 31.4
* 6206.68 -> 32.9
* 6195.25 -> 34.8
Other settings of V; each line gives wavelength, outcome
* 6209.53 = 36.5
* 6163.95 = 23.7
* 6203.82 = 33.8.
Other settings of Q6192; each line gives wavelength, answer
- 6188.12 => 30.9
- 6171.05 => 27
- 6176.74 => 33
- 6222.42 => 32.3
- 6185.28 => 34.2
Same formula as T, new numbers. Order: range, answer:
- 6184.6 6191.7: 30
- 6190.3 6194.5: 28.6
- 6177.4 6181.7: 33.1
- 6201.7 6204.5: 32.1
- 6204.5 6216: 30.1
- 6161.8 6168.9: 19.2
